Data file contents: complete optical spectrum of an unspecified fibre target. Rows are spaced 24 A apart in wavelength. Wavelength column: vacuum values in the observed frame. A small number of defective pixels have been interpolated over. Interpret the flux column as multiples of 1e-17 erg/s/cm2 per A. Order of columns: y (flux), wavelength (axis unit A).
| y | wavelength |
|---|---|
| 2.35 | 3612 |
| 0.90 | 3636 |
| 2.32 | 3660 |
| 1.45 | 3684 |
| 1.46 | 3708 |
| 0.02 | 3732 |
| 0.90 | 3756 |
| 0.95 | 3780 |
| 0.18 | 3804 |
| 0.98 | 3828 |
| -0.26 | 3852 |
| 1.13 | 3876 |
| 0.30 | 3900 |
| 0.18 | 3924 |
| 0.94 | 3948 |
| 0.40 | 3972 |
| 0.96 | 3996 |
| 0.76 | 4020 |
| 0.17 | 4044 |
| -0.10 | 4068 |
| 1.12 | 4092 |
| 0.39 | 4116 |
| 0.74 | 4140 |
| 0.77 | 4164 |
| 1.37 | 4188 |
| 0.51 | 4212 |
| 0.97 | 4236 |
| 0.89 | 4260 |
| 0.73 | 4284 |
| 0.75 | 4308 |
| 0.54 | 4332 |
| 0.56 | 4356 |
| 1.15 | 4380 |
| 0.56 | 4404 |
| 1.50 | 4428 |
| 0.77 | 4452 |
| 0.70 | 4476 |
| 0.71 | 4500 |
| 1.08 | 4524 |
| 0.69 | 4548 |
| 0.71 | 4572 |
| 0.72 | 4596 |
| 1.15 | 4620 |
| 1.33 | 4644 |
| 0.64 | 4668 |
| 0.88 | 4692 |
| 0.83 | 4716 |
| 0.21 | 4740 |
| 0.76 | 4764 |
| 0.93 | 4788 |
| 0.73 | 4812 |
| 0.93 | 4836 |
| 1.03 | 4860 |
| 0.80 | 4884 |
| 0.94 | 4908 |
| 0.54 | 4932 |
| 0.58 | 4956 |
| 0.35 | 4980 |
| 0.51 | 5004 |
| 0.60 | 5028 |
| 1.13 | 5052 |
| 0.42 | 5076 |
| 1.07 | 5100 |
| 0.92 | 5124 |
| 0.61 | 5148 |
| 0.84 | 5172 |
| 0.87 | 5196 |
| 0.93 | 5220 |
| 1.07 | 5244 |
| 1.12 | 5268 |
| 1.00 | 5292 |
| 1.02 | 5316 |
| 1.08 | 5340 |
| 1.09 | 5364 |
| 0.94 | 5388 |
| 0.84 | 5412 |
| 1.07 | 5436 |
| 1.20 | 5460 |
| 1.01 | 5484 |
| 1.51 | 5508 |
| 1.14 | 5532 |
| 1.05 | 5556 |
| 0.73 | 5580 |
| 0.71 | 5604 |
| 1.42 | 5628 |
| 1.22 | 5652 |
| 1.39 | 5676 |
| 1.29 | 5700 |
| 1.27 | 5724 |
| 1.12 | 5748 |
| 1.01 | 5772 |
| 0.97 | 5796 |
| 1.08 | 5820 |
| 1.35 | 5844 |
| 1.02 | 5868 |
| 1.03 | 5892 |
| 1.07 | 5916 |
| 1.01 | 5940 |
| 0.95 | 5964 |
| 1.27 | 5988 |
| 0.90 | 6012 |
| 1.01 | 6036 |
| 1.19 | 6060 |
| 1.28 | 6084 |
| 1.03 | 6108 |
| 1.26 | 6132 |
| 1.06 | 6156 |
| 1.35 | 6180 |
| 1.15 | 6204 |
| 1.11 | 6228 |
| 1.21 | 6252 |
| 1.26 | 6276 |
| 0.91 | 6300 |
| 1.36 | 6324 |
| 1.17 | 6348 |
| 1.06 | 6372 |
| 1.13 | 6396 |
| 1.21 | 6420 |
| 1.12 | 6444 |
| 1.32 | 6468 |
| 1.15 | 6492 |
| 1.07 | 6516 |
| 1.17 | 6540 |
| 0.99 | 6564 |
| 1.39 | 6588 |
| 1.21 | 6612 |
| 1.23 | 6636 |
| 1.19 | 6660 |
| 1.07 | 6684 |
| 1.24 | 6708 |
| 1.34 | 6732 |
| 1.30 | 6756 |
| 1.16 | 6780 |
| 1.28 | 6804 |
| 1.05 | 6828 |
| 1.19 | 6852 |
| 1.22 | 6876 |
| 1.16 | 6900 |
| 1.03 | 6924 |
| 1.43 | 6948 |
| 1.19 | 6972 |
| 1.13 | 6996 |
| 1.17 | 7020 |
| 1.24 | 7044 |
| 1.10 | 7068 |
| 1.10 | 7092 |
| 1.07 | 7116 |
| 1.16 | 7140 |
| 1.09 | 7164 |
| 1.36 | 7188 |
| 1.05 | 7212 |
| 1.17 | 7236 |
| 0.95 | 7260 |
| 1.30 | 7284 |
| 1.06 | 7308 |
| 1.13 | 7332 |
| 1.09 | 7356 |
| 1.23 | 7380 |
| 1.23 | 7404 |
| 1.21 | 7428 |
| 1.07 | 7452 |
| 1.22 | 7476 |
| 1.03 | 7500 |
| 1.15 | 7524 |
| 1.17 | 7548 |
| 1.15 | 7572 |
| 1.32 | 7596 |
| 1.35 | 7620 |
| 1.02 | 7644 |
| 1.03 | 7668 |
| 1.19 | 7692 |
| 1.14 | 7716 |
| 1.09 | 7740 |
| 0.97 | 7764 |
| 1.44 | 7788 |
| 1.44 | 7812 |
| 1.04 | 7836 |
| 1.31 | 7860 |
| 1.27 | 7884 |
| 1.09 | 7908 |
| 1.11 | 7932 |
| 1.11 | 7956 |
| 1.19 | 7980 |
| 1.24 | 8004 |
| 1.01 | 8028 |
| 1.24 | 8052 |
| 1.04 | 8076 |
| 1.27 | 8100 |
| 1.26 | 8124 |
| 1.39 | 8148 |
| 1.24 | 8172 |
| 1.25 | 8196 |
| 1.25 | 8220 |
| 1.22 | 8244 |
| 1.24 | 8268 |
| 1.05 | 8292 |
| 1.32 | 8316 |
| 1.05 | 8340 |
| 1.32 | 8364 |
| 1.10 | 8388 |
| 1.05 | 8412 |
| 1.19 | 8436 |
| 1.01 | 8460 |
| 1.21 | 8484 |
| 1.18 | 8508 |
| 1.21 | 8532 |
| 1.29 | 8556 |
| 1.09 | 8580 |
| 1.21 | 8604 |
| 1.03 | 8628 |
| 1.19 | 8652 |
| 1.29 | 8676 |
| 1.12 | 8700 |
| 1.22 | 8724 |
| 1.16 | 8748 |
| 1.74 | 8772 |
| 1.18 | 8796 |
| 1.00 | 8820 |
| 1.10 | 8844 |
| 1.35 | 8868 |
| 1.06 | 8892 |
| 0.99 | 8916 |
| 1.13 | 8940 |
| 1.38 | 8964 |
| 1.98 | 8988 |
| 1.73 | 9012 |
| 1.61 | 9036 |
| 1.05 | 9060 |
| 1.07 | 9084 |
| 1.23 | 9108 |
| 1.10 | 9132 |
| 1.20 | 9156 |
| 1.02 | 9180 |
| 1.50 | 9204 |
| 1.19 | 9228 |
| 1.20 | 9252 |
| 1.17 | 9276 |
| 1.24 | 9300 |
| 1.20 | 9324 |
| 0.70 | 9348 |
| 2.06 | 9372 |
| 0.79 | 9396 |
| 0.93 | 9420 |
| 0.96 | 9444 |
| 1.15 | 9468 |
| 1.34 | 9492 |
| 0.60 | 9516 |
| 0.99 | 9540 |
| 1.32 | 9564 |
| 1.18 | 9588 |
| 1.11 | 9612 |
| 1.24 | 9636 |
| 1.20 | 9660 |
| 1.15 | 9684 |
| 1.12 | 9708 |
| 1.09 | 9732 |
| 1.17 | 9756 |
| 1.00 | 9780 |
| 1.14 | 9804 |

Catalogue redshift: 0.371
